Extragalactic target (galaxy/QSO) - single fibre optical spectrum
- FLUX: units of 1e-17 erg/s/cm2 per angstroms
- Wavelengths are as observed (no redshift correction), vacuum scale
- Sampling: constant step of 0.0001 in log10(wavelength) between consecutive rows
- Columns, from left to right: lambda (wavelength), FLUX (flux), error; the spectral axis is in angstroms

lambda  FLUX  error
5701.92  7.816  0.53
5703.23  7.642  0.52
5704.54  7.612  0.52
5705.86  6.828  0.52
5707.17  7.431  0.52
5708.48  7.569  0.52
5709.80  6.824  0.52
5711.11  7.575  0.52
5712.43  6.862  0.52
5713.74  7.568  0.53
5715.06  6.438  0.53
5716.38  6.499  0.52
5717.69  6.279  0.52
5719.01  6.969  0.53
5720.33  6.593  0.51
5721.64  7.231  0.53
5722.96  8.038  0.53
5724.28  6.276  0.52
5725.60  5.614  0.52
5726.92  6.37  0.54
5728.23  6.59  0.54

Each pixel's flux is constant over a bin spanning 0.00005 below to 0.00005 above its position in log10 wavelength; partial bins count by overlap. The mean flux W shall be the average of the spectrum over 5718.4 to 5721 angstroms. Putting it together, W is 6.79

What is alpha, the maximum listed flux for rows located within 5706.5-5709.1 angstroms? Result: 7.569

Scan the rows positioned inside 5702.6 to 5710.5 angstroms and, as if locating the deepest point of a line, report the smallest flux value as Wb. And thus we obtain 6.824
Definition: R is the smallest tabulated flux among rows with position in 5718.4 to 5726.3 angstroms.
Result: 5.614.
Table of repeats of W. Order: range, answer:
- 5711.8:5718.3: 6.74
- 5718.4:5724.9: 7.03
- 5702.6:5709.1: 7.42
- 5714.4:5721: 6.56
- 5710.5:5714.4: 7.33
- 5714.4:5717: 6.45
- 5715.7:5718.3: 6.4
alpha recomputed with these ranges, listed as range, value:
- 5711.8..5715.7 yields 7.568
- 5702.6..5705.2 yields 7.642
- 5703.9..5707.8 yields 7.612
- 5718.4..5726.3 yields 8.038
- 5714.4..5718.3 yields 6.499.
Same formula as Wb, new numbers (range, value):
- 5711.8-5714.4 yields 6.862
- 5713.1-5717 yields 6.438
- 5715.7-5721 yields 6.279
